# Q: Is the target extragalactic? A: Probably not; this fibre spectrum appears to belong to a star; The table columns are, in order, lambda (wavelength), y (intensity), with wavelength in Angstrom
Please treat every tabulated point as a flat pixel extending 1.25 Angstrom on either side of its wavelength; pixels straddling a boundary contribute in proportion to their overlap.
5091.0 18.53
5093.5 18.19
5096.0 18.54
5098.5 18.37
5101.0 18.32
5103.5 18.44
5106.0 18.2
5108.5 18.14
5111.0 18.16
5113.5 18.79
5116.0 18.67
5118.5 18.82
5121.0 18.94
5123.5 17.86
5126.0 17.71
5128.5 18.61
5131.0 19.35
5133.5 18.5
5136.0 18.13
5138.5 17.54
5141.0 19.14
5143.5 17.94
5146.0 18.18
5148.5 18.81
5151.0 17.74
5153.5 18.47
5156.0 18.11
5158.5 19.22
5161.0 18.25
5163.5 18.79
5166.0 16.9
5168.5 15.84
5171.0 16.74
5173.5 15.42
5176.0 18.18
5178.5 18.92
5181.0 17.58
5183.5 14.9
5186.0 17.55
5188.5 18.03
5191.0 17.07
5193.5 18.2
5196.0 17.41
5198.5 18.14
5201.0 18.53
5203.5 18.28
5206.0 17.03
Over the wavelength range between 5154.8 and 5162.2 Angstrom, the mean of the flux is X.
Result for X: 18.5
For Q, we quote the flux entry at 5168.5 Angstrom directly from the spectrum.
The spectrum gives 15.84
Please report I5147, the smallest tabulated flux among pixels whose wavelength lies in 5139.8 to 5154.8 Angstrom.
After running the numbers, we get 17.74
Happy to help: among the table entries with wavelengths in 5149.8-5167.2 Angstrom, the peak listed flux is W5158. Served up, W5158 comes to 19.22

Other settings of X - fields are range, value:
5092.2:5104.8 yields 18.4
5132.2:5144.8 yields 18.3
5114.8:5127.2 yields 18.4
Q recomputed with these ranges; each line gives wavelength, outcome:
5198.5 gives 18.14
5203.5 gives 18.28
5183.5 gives 14.9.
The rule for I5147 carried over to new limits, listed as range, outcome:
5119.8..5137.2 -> 17.71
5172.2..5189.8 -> 14.9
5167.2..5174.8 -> 15.42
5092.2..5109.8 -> 18.14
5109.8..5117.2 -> 18.16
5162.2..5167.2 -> 16.9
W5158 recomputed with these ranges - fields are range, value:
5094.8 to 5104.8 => 18.54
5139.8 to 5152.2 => 19.14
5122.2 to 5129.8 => 18.61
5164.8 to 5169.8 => 16.9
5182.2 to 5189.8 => 18.03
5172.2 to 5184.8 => 18.92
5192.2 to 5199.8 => 18.2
